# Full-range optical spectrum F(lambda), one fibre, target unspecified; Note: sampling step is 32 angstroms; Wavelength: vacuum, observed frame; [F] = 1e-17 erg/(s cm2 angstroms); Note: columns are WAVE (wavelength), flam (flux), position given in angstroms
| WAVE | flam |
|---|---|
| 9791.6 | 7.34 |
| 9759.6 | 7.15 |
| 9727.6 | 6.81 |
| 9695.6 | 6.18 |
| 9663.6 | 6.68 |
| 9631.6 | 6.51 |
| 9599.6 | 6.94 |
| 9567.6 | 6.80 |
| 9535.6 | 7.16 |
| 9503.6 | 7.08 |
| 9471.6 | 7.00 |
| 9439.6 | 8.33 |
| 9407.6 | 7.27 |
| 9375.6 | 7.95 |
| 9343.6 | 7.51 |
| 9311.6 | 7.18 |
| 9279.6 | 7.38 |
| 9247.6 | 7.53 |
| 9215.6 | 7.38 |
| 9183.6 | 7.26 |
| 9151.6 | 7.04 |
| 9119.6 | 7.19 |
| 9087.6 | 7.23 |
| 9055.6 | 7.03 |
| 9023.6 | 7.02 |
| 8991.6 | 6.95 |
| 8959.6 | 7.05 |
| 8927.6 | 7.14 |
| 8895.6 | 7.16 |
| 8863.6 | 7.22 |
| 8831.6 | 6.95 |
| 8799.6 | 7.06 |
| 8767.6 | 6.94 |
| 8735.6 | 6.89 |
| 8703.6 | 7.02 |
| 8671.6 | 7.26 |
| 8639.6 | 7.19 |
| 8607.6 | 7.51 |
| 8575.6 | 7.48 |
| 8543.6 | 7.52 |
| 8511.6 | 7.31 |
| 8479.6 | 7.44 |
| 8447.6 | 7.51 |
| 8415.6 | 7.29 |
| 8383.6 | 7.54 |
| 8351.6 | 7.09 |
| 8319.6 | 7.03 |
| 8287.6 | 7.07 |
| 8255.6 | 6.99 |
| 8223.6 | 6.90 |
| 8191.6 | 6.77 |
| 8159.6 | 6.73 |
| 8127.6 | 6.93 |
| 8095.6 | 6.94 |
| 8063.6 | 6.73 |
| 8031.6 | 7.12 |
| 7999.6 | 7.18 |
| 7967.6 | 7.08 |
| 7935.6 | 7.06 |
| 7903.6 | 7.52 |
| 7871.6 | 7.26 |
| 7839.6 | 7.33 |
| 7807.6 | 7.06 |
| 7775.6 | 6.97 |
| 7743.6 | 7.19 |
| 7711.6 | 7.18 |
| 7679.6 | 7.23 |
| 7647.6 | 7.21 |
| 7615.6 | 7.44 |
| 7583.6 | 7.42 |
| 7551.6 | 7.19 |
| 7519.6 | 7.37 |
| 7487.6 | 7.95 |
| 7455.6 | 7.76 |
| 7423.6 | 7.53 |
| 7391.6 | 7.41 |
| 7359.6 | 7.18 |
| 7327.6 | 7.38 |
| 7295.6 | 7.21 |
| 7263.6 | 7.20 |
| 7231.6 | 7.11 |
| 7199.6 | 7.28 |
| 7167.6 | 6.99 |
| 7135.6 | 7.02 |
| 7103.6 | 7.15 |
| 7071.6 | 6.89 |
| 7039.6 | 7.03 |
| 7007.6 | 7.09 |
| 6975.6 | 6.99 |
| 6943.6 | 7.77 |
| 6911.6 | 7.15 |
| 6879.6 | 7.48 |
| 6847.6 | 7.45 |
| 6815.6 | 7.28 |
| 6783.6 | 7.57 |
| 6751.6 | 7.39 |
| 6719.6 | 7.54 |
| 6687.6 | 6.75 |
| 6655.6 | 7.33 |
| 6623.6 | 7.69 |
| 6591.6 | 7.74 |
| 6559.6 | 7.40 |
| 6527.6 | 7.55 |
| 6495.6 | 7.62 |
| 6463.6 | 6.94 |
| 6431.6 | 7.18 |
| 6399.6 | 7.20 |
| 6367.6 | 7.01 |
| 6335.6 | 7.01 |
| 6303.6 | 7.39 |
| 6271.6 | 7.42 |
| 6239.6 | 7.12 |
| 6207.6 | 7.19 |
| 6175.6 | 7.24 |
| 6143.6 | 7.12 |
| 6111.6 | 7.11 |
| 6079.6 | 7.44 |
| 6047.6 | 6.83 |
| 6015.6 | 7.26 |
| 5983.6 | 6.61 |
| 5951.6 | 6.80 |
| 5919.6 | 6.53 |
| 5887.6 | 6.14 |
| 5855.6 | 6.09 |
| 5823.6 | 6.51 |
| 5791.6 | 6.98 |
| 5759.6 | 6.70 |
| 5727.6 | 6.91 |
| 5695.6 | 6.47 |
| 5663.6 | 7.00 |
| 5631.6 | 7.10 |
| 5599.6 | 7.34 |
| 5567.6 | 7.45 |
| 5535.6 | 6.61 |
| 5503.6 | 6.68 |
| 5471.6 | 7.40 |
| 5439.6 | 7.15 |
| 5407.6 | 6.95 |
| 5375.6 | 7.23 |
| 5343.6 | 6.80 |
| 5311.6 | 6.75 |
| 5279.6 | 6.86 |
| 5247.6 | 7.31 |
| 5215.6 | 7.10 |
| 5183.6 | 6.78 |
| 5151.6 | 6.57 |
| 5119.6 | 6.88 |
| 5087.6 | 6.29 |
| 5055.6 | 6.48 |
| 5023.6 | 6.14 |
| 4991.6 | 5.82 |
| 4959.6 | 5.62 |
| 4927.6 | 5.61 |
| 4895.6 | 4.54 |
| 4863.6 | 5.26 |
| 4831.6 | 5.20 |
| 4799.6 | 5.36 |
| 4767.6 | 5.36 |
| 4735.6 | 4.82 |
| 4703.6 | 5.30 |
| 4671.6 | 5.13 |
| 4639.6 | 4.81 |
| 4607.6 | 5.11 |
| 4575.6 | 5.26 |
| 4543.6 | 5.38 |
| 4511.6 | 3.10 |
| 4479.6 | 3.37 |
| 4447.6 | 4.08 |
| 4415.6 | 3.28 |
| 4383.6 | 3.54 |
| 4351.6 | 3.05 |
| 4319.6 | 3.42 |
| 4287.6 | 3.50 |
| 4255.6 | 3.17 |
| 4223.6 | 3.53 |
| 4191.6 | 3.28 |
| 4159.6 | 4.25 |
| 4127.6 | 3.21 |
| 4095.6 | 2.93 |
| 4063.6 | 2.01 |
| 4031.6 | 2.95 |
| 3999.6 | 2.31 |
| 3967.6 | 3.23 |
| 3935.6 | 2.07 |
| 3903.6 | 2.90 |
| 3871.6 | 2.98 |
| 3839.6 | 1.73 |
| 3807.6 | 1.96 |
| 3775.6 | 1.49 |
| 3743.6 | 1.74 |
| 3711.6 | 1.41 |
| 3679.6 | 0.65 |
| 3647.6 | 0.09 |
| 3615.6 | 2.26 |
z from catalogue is 0.135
